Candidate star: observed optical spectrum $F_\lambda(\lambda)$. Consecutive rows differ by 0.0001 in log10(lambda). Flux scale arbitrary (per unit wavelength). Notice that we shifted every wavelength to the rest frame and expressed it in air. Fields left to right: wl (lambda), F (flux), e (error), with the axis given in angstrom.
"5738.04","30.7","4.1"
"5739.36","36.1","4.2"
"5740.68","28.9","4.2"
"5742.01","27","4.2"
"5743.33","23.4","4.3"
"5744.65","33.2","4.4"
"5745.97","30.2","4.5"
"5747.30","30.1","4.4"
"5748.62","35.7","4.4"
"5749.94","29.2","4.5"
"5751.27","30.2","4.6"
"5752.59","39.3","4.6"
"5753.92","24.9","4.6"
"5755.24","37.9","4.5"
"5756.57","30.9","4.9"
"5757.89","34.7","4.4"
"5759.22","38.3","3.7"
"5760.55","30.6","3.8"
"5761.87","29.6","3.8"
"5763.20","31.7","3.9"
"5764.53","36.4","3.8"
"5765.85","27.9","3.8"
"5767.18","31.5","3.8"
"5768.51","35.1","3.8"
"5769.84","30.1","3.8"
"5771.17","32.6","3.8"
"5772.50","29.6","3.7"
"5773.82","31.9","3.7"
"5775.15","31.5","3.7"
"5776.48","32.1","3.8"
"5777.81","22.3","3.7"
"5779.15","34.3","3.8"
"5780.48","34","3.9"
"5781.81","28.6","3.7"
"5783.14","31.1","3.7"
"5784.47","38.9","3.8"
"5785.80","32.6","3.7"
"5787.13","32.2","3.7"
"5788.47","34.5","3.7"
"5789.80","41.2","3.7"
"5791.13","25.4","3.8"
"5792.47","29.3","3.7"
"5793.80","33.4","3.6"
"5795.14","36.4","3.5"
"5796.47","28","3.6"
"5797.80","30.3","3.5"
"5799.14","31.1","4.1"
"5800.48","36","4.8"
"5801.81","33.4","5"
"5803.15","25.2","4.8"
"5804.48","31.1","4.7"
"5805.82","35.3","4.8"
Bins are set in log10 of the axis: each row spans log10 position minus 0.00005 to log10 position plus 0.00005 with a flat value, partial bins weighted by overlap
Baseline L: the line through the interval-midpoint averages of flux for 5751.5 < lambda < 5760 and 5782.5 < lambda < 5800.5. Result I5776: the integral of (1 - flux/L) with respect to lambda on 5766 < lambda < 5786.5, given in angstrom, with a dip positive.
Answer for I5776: 1.0 angstrom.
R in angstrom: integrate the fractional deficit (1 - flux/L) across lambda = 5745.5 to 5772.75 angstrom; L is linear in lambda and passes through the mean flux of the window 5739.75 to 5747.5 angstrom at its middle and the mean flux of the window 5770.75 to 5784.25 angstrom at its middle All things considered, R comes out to -2.2 angstrom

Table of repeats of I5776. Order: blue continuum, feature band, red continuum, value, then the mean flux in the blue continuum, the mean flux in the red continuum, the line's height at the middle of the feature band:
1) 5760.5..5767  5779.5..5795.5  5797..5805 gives -0.96 angstrom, 31.3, 31.1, 31.2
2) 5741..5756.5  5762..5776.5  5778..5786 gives 0.10 angstrom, 30.9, 32.6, 32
